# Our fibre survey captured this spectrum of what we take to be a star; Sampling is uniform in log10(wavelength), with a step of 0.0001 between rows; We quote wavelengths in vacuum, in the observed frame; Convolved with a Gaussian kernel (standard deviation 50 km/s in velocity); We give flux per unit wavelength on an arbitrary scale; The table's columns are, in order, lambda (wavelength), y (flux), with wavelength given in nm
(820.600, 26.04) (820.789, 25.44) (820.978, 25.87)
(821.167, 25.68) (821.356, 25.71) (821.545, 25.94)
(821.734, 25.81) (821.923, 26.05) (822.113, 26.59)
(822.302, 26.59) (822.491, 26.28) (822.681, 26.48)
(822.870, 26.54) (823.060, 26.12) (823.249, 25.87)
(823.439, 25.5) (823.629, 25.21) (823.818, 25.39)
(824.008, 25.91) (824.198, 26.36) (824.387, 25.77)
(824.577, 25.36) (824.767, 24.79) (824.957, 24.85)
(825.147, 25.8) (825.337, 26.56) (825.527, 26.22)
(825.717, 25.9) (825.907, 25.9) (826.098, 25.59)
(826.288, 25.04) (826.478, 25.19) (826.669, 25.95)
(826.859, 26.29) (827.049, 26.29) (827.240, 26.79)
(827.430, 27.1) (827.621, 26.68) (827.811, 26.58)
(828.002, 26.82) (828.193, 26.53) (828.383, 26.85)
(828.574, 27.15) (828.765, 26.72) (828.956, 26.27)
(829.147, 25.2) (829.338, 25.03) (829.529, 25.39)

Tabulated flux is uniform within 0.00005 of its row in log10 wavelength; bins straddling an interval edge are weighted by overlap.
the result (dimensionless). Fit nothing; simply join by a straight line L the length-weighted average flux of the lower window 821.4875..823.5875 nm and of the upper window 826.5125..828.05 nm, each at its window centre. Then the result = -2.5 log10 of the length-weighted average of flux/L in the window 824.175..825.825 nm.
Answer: 0.03 mag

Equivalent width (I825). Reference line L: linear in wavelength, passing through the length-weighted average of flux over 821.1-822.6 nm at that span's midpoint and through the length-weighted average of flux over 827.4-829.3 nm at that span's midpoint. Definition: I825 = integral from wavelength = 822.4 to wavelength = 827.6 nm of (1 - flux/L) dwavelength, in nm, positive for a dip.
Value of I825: 0.08 nm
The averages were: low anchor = 26.1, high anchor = 26.5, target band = 25.9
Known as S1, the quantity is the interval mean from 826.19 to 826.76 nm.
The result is 25.4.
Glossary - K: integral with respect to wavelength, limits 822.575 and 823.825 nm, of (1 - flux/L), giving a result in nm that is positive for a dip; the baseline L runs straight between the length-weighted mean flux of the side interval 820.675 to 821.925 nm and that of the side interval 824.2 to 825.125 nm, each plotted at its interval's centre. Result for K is -0.02 nm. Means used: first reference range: 25.8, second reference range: 25.4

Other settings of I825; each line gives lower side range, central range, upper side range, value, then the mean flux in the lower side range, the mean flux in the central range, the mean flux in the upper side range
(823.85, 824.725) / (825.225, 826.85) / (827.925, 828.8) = 0.024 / 25.8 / 25.8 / 26.8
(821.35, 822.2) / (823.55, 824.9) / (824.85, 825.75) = 0.020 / 26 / 25.5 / 25.9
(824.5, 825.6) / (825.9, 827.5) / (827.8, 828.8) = 0.012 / 25.6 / 26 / 26.8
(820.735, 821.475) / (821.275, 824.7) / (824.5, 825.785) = -0.038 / 25.7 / 26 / 25.6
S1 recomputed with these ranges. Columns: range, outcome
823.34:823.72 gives 25.3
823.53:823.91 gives 25.3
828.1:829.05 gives 26.7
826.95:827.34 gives 26.6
